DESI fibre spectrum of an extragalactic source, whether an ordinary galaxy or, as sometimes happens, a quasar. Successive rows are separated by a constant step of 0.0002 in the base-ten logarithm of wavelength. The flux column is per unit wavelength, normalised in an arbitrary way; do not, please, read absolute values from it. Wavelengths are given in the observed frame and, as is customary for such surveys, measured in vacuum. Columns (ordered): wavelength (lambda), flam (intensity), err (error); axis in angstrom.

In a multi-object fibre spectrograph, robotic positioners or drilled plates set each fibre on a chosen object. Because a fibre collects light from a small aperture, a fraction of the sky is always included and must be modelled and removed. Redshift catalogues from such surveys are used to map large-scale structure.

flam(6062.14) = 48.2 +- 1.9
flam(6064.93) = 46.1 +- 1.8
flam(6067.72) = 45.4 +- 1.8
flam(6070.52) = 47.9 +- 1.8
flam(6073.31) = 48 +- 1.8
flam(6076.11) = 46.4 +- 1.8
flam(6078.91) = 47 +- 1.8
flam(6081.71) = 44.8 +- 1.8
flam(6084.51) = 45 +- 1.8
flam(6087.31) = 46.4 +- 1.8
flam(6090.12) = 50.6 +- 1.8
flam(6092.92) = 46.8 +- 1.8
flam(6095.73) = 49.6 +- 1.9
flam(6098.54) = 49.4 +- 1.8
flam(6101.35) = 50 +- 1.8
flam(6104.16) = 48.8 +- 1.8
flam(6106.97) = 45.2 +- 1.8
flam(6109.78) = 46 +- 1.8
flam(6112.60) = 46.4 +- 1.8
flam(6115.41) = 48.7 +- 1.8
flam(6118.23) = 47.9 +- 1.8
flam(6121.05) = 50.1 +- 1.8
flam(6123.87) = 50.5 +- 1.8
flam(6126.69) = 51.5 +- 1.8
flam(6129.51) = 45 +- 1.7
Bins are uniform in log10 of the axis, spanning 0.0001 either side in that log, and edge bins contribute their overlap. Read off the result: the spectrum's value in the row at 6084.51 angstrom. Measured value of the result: 45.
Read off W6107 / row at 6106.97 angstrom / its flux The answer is 45.2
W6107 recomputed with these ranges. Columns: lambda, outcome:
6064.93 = 46.1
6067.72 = 45.4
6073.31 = 48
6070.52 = 47.9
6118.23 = 47.9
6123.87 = 50.5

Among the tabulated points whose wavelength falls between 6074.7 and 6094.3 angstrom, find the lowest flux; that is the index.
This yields 44.8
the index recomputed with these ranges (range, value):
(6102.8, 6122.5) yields 45.2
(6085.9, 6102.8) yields 46.4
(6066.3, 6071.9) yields 45.4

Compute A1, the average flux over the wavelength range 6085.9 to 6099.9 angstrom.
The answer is 48.5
